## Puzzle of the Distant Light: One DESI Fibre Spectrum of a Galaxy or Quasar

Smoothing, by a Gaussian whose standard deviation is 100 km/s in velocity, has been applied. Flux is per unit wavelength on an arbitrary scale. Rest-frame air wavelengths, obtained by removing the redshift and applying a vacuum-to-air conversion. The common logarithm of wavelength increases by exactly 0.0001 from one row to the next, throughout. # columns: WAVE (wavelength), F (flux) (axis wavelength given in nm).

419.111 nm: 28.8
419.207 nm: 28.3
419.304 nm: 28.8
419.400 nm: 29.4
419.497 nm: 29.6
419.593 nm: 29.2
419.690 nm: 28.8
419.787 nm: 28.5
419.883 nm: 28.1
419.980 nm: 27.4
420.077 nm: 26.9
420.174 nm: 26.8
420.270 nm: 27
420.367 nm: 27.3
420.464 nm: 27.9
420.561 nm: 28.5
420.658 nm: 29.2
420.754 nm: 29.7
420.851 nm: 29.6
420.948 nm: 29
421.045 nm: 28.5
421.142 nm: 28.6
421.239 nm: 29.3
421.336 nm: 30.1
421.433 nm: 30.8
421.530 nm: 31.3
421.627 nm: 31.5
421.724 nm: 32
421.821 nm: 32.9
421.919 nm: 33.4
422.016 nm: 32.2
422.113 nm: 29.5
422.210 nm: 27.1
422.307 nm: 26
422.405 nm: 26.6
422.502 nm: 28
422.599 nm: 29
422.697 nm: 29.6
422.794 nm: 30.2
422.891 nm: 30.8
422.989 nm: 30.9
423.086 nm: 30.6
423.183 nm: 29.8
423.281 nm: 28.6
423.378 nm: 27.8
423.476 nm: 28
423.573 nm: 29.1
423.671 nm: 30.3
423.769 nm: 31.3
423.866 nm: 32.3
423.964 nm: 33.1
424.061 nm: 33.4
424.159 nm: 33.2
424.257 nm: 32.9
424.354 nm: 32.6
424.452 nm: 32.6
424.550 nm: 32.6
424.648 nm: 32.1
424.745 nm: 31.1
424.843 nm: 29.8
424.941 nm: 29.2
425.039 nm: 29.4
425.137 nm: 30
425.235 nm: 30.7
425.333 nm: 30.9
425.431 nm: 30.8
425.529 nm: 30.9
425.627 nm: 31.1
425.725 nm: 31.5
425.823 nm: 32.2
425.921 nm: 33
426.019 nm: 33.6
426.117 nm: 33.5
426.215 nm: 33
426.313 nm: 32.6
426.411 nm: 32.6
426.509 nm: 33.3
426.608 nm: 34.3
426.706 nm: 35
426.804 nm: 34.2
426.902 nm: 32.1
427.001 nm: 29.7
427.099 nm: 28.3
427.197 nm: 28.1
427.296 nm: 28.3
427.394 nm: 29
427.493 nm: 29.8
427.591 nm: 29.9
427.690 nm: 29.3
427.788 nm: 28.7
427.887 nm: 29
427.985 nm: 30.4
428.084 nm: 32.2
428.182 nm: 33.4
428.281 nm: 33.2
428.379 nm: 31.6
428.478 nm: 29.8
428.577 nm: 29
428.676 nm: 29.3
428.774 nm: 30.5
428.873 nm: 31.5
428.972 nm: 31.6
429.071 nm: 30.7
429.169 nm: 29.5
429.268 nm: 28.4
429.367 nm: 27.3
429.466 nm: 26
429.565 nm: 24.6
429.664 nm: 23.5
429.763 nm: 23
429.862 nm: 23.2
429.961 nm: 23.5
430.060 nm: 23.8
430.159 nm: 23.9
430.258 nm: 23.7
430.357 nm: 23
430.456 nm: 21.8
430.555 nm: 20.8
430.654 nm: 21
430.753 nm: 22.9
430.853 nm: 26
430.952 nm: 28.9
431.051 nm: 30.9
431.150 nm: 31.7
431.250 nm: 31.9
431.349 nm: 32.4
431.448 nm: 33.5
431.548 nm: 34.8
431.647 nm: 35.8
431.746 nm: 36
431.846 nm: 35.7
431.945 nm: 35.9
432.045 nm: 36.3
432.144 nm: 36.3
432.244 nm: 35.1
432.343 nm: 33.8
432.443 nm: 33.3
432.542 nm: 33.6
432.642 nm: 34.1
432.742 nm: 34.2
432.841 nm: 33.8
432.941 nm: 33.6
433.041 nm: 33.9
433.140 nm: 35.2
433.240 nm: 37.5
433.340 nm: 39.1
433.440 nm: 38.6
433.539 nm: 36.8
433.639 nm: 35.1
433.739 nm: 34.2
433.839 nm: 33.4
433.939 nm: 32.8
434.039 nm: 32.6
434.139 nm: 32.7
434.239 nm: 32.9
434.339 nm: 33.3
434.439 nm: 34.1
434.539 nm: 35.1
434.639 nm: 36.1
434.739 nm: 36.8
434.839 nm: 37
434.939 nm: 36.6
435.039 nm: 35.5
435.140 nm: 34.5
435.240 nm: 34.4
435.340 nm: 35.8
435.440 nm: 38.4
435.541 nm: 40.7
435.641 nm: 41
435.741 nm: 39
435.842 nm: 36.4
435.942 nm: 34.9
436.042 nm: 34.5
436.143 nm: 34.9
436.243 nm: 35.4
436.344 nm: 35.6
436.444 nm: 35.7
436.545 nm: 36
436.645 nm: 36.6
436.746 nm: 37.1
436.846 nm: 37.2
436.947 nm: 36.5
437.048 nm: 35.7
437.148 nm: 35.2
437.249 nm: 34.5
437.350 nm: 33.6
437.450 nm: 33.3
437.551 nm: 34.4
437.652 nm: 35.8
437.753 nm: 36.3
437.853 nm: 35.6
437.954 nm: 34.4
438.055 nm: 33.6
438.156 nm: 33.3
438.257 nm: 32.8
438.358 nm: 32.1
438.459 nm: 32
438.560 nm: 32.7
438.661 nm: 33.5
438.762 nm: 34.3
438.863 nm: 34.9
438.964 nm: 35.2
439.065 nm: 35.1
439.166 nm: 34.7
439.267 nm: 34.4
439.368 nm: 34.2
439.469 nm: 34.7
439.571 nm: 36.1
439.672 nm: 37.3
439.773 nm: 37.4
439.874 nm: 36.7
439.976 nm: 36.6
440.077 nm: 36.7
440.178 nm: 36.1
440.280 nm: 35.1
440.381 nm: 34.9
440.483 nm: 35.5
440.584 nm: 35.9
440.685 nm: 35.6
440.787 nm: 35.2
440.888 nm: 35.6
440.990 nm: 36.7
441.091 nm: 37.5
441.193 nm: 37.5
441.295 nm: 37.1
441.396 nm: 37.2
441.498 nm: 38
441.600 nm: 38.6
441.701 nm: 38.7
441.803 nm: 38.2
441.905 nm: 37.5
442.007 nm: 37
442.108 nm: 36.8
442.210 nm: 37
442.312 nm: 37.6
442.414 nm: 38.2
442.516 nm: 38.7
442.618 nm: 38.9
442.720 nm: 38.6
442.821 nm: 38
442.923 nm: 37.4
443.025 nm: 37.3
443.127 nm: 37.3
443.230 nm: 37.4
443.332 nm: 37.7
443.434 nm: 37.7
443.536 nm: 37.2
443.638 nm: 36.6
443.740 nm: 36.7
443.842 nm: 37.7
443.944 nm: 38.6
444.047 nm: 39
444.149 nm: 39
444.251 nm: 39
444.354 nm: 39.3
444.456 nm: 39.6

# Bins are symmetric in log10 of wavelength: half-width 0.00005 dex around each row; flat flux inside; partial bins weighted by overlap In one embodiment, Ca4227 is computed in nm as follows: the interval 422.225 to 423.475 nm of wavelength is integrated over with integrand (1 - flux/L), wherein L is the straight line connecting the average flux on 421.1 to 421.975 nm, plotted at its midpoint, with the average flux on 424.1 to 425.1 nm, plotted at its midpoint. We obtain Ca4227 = 0.10 nm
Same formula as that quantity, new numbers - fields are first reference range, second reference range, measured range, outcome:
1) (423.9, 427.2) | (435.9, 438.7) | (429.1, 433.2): 0.44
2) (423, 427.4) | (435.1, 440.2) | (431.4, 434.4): -0.08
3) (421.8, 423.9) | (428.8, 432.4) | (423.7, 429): -0.37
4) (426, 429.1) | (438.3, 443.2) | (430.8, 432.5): -0.03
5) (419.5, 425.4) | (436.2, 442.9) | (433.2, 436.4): -0.15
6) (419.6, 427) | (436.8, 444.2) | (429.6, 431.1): 0.40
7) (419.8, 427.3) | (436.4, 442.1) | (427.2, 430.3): 0.37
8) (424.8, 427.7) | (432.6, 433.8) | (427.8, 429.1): 0.07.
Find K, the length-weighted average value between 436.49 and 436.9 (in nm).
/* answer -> 36.7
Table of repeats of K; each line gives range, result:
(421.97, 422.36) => 28.6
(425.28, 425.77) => 31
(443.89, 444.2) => 38.8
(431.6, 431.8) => 35.9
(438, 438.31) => 33.2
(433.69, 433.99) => 33.4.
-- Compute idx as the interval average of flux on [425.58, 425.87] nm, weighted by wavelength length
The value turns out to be 31.6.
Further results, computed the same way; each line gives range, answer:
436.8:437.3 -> 35.8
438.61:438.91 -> 34.2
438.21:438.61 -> 32.4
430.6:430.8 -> 21.9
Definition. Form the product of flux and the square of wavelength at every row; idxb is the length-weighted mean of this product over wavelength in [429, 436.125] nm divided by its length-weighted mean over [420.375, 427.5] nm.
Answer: 1.10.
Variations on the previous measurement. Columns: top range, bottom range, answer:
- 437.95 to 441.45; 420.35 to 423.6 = 1.30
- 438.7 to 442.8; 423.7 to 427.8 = 1.24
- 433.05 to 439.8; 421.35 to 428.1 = 1.21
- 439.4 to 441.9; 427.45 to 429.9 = 1.33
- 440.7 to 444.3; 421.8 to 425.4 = 1.35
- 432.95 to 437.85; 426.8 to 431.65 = 1.29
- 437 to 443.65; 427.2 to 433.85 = 1.23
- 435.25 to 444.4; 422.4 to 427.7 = 1.26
